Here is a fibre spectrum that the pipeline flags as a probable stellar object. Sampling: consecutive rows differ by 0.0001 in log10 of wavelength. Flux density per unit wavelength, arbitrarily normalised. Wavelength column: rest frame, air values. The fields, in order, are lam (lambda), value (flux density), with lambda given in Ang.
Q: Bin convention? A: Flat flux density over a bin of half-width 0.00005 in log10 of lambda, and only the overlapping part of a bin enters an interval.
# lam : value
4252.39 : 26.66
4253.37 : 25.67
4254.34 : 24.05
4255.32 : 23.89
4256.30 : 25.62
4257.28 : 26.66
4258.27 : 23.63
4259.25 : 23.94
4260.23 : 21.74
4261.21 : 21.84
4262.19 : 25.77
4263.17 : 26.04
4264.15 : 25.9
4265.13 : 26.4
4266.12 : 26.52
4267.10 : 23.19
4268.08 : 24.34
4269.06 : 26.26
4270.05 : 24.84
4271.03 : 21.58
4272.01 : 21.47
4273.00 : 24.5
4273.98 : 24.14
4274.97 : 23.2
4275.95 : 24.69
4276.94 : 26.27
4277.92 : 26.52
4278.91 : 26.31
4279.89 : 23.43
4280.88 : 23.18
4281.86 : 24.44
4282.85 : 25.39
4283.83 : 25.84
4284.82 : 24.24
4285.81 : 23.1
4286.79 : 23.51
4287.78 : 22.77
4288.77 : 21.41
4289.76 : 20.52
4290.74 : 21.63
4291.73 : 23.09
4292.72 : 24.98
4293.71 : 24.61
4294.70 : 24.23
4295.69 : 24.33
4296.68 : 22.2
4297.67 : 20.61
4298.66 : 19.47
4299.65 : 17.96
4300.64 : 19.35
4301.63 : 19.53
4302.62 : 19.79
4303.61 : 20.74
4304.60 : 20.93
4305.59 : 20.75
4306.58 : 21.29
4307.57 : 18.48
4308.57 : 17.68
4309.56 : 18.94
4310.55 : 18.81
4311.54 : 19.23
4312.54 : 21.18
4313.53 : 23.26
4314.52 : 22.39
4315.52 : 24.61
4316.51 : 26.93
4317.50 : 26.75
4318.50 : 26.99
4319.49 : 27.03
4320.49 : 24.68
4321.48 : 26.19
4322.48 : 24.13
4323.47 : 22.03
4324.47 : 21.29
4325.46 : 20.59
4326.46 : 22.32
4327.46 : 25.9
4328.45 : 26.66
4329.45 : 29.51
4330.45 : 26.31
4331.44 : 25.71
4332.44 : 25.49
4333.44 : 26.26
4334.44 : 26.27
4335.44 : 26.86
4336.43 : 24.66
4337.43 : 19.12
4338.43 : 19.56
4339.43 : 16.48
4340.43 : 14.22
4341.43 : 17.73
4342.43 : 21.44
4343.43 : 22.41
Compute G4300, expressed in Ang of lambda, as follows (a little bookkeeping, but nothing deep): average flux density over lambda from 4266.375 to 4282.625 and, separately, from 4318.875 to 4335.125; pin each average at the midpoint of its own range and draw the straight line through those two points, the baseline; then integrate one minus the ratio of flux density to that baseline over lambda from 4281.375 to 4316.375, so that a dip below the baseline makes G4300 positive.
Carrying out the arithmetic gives 4.1 Ang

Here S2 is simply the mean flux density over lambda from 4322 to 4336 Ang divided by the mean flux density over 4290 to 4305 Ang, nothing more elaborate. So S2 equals 1.16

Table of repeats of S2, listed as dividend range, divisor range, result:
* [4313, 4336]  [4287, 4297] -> 1.09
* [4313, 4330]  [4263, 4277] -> 1.01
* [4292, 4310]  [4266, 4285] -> 0.85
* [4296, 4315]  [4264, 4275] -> 0.83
